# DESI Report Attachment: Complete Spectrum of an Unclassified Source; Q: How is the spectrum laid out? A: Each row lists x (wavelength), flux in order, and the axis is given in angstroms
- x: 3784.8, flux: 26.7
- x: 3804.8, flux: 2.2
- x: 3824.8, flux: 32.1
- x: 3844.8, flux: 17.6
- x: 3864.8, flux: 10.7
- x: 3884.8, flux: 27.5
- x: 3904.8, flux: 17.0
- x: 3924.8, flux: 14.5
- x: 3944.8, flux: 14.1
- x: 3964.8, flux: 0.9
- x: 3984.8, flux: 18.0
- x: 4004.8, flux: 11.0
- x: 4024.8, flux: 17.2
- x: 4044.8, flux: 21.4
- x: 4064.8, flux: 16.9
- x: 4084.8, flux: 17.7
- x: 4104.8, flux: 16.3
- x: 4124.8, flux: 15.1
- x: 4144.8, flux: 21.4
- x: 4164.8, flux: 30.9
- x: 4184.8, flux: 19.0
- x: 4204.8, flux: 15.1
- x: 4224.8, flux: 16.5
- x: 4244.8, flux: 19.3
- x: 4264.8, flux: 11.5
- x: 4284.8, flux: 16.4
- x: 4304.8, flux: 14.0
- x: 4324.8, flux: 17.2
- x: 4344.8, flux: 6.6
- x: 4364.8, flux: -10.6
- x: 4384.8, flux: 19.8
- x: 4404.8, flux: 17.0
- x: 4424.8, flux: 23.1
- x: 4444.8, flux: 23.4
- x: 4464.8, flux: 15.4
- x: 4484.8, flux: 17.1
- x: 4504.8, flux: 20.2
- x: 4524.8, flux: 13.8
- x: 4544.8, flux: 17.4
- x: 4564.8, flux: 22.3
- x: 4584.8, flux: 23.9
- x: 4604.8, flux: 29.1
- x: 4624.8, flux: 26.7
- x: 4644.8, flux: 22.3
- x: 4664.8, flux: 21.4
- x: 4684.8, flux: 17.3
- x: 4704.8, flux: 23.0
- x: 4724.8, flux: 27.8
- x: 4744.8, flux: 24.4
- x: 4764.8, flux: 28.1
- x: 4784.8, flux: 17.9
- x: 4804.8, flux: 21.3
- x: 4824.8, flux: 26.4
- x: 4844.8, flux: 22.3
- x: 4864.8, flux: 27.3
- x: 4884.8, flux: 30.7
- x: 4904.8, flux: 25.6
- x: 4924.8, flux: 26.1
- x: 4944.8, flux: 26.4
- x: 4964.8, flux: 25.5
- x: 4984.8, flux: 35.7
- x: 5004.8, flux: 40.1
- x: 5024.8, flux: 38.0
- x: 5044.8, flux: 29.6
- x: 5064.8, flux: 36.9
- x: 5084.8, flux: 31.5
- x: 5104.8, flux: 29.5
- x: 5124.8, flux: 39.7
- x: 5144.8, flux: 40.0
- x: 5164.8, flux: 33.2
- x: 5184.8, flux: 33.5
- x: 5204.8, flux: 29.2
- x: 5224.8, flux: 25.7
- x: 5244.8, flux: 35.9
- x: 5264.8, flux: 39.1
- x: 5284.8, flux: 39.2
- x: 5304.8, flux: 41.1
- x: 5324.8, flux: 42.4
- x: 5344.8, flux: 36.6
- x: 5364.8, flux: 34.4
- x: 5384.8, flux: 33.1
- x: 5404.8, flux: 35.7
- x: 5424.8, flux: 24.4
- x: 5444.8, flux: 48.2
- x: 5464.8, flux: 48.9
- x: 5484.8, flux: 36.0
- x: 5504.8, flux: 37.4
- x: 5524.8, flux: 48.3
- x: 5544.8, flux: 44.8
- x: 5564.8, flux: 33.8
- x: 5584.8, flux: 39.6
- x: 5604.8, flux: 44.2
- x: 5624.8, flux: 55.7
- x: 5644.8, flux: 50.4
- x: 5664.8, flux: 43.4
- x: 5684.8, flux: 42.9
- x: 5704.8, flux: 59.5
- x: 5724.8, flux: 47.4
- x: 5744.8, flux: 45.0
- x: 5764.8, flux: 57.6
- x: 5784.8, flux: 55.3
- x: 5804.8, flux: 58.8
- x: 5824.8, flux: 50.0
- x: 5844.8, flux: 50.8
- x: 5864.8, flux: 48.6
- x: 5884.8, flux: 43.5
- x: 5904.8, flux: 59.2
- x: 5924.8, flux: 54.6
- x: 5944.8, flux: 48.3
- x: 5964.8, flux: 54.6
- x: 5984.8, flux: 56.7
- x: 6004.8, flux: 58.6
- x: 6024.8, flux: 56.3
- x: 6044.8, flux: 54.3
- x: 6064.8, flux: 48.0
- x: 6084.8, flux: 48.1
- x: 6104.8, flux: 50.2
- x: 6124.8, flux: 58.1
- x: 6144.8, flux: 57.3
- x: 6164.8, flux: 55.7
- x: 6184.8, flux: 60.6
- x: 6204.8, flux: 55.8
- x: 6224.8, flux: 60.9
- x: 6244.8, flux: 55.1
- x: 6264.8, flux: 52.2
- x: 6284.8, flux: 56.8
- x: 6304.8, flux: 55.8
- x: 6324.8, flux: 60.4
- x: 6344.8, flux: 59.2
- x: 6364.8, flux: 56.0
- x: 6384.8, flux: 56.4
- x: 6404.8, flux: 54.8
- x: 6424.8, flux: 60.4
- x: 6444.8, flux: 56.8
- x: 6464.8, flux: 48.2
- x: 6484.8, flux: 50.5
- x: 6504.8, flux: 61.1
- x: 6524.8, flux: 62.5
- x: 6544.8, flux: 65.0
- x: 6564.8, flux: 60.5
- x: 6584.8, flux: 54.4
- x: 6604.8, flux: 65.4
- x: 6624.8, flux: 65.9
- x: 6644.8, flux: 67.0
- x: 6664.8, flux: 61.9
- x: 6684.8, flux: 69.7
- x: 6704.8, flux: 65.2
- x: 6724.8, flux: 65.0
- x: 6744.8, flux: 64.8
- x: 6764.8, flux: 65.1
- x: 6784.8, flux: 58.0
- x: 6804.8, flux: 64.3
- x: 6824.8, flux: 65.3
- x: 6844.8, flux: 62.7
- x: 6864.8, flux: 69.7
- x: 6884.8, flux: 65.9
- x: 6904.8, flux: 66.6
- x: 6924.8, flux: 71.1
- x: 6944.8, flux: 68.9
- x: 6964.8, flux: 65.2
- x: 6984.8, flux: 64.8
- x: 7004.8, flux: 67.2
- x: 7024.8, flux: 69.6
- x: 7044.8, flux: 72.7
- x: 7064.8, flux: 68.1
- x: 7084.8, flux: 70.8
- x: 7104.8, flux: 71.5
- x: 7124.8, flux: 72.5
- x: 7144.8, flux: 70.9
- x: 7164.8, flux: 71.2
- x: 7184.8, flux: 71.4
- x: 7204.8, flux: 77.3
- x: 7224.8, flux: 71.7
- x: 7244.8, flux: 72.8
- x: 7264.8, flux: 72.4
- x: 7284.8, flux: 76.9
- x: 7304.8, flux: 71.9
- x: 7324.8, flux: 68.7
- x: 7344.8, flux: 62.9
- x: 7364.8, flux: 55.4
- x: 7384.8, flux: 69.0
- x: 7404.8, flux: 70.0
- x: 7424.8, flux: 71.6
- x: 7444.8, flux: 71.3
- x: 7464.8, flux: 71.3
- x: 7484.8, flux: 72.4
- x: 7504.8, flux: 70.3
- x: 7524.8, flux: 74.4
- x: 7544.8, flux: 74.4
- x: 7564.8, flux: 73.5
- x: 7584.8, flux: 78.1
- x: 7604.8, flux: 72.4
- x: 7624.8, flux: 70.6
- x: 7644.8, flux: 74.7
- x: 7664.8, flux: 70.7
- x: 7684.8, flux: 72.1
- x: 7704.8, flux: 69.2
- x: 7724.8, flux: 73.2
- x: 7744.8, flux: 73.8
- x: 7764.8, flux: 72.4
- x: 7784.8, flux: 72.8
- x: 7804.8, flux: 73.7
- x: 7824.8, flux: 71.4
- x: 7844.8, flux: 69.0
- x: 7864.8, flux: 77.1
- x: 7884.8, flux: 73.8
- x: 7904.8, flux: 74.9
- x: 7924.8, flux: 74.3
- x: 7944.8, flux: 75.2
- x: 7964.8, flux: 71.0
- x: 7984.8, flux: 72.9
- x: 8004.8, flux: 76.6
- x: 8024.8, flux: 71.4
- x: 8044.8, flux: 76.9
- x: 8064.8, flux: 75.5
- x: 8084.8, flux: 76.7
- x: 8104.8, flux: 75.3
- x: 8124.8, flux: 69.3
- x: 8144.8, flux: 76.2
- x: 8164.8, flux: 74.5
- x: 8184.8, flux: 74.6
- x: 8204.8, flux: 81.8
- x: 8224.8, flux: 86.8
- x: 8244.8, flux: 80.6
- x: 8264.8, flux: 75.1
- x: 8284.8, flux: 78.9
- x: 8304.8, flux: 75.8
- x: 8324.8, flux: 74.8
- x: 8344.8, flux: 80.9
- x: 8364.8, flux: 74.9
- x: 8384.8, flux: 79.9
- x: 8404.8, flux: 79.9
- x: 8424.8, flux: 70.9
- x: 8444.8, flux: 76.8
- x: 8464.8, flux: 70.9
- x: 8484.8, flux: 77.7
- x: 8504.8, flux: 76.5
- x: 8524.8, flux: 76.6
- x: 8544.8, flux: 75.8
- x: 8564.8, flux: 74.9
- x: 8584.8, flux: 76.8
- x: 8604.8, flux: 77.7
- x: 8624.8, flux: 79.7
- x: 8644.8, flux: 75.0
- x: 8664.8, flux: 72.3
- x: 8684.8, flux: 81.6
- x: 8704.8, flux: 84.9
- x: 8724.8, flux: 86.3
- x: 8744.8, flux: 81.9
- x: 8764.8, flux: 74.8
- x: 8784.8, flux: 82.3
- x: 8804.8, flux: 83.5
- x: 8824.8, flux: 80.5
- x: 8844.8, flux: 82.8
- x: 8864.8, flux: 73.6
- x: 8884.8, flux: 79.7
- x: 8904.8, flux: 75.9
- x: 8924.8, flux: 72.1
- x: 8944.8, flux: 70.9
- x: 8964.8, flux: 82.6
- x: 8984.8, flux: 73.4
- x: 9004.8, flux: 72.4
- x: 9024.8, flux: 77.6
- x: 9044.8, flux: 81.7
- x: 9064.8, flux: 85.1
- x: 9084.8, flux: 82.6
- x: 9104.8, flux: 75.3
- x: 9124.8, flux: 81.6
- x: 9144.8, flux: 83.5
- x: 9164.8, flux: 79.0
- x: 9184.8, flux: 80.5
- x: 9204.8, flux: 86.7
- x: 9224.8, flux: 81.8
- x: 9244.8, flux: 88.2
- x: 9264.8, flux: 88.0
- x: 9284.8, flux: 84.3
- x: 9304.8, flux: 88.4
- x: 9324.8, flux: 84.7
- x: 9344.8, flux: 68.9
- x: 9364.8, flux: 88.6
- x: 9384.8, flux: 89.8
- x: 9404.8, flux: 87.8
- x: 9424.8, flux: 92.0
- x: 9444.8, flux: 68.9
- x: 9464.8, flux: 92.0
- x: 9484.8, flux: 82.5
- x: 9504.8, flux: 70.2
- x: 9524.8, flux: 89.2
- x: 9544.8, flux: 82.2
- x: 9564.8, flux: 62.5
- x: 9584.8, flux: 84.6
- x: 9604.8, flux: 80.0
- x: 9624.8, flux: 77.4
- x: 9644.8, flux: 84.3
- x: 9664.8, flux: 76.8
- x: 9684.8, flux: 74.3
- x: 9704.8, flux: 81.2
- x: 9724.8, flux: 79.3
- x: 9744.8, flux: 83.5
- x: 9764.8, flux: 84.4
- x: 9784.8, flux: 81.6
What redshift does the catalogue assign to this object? 0.25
